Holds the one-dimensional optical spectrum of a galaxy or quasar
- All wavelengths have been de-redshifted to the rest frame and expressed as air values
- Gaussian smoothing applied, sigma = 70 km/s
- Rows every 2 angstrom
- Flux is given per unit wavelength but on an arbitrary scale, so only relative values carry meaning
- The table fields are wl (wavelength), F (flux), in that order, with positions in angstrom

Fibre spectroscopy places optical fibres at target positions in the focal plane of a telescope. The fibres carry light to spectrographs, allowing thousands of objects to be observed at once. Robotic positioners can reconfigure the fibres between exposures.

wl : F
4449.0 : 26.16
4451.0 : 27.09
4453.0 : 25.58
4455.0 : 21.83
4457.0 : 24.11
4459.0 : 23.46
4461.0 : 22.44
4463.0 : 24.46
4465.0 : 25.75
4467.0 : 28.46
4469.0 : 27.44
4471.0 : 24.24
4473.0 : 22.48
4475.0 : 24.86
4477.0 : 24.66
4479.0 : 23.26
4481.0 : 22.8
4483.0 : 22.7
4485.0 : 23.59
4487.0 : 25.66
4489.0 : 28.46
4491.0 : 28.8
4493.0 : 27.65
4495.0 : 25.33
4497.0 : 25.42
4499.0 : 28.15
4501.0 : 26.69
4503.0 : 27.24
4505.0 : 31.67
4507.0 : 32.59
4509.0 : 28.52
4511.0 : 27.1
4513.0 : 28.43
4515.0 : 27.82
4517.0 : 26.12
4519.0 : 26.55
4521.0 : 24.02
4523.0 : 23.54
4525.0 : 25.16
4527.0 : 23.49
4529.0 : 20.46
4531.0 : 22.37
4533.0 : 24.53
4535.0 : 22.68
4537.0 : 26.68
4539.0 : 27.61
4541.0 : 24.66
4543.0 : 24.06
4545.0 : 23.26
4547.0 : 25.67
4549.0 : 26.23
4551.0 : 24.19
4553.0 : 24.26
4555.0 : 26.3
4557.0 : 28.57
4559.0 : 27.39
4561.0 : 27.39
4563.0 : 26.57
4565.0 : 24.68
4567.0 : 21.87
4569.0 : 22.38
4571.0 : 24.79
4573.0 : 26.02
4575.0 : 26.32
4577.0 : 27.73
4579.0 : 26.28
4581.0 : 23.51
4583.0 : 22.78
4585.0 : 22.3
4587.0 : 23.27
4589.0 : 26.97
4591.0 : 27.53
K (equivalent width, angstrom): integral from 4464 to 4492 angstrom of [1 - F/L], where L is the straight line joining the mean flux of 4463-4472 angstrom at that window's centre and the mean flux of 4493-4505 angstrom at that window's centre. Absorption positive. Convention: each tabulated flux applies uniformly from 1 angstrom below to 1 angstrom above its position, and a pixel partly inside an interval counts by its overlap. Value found 1.4 angstrom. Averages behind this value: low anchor 26.2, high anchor 27.1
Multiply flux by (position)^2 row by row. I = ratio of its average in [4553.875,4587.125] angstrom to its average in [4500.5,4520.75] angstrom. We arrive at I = 0.9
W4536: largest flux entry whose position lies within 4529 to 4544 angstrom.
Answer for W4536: 27.61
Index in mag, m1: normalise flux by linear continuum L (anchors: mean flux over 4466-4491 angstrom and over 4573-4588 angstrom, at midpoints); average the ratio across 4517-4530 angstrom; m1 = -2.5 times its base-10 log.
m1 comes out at 0.04 mag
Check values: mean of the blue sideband 25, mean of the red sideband 24.7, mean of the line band 24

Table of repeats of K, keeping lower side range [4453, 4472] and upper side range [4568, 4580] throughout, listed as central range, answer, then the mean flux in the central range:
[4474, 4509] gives -2.2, 26.5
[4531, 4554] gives 0.5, 24.8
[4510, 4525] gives -0.6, 26.2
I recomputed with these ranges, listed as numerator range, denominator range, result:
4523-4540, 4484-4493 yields 0.92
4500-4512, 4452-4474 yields 1.20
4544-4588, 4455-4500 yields 1.04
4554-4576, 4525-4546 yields 1.08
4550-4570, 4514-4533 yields 1.06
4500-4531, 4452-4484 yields 1.11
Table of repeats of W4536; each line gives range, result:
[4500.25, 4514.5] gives 32.59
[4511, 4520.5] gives 28.43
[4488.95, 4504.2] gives 28.8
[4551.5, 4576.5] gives 28.57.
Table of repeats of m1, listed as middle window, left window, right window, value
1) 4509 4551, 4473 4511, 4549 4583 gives 0.04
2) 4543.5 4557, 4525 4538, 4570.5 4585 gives -0.05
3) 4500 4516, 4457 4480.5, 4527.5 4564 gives -0.16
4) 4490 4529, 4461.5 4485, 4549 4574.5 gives -0.08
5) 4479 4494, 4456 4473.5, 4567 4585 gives -0.03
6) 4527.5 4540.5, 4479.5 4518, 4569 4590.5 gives 0.09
